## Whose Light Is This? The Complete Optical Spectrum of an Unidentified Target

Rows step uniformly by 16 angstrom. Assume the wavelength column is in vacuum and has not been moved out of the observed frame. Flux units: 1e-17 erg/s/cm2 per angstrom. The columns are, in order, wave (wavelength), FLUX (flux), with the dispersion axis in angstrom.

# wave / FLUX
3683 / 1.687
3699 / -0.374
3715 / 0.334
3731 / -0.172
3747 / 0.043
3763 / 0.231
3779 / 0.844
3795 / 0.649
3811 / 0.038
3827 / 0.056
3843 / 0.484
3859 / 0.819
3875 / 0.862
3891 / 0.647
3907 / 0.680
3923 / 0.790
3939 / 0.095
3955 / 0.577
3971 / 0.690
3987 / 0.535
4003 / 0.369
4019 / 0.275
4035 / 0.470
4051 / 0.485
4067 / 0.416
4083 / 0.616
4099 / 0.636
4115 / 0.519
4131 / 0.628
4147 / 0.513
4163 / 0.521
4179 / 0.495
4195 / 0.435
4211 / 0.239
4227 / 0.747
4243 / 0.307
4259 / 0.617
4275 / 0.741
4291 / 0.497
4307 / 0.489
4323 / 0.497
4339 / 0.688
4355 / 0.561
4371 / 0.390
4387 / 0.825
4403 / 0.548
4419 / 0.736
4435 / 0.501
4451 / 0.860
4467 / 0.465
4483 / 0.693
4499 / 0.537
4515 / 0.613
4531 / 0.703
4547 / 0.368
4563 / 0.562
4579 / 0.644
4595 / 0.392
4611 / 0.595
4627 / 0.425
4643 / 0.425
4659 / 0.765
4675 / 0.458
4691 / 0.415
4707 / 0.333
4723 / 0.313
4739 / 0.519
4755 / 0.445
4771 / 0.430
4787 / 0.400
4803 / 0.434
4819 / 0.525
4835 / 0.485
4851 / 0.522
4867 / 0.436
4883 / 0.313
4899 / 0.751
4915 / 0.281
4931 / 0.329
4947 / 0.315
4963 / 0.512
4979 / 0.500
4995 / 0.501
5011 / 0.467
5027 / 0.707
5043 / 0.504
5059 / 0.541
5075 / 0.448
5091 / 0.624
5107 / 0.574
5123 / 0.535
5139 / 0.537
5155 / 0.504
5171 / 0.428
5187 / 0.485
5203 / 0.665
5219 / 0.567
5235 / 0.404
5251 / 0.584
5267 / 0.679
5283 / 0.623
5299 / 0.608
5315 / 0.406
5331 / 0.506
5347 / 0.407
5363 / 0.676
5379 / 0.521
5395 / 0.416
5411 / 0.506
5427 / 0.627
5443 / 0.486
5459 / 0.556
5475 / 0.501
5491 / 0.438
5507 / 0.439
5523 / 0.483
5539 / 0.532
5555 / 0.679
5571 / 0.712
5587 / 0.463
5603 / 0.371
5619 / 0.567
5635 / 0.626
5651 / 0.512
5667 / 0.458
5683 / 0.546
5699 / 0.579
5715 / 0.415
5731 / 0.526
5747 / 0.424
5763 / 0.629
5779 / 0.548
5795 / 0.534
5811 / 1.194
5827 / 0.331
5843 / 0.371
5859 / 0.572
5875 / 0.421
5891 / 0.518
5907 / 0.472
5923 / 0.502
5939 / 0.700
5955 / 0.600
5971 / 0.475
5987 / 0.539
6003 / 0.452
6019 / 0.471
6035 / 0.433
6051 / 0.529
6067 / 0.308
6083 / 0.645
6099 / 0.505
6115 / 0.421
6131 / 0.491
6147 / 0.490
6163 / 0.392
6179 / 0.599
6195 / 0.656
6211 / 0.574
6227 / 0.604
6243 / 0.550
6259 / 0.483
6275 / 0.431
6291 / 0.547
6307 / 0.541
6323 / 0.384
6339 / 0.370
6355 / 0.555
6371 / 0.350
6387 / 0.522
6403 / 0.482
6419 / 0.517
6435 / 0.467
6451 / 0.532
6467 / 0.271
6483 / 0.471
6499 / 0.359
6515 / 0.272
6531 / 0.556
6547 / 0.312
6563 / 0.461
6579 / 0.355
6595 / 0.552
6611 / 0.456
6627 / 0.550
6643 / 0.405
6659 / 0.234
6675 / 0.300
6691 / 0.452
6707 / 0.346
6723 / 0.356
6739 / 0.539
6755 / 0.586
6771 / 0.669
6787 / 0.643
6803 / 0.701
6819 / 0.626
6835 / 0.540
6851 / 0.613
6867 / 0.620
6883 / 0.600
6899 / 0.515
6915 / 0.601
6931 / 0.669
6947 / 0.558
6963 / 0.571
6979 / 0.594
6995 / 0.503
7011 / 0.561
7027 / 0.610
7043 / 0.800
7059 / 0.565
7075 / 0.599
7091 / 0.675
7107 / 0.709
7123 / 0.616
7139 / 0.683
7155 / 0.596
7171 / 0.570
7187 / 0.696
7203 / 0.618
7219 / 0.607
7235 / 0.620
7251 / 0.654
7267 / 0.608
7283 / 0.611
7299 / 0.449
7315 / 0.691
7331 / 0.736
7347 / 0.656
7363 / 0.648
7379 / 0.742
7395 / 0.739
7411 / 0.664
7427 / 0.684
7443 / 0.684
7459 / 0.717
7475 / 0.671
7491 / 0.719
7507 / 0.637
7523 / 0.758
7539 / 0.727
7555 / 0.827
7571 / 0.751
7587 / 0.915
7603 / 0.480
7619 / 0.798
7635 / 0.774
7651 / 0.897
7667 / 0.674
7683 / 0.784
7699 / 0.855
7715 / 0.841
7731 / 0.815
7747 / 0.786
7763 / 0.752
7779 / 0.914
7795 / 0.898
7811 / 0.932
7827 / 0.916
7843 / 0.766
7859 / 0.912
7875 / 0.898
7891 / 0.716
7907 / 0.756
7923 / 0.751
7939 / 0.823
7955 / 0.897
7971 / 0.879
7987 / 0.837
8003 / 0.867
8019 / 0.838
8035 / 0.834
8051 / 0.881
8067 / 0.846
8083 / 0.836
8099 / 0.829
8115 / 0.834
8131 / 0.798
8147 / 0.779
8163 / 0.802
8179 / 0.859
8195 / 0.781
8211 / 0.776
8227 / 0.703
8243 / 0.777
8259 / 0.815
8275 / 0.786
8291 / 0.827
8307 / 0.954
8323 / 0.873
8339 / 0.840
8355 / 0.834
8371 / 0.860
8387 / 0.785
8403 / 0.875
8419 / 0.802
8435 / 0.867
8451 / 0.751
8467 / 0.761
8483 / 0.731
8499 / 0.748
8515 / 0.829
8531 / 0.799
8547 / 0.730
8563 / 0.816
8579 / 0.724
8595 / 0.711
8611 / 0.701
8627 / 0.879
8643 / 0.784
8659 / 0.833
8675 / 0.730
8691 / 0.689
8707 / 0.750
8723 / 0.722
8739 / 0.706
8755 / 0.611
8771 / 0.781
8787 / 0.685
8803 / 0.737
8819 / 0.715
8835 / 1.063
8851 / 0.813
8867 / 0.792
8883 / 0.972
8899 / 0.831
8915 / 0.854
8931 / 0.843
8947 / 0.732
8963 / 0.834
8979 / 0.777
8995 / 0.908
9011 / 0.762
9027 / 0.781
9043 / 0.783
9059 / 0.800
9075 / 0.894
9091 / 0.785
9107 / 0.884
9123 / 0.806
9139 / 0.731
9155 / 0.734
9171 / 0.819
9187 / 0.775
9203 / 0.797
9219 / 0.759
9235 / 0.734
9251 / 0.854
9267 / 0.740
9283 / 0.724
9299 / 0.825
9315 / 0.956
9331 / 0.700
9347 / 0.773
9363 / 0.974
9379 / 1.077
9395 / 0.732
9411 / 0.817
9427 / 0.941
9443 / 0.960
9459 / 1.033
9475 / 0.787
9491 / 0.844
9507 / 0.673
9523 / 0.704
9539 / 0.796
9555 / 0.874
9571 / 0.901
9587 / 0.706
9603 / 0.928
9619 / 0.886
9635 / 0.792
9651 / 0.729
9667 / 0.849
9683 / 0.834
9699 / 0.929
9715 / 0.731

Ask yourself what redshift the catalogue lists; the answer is 0.692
